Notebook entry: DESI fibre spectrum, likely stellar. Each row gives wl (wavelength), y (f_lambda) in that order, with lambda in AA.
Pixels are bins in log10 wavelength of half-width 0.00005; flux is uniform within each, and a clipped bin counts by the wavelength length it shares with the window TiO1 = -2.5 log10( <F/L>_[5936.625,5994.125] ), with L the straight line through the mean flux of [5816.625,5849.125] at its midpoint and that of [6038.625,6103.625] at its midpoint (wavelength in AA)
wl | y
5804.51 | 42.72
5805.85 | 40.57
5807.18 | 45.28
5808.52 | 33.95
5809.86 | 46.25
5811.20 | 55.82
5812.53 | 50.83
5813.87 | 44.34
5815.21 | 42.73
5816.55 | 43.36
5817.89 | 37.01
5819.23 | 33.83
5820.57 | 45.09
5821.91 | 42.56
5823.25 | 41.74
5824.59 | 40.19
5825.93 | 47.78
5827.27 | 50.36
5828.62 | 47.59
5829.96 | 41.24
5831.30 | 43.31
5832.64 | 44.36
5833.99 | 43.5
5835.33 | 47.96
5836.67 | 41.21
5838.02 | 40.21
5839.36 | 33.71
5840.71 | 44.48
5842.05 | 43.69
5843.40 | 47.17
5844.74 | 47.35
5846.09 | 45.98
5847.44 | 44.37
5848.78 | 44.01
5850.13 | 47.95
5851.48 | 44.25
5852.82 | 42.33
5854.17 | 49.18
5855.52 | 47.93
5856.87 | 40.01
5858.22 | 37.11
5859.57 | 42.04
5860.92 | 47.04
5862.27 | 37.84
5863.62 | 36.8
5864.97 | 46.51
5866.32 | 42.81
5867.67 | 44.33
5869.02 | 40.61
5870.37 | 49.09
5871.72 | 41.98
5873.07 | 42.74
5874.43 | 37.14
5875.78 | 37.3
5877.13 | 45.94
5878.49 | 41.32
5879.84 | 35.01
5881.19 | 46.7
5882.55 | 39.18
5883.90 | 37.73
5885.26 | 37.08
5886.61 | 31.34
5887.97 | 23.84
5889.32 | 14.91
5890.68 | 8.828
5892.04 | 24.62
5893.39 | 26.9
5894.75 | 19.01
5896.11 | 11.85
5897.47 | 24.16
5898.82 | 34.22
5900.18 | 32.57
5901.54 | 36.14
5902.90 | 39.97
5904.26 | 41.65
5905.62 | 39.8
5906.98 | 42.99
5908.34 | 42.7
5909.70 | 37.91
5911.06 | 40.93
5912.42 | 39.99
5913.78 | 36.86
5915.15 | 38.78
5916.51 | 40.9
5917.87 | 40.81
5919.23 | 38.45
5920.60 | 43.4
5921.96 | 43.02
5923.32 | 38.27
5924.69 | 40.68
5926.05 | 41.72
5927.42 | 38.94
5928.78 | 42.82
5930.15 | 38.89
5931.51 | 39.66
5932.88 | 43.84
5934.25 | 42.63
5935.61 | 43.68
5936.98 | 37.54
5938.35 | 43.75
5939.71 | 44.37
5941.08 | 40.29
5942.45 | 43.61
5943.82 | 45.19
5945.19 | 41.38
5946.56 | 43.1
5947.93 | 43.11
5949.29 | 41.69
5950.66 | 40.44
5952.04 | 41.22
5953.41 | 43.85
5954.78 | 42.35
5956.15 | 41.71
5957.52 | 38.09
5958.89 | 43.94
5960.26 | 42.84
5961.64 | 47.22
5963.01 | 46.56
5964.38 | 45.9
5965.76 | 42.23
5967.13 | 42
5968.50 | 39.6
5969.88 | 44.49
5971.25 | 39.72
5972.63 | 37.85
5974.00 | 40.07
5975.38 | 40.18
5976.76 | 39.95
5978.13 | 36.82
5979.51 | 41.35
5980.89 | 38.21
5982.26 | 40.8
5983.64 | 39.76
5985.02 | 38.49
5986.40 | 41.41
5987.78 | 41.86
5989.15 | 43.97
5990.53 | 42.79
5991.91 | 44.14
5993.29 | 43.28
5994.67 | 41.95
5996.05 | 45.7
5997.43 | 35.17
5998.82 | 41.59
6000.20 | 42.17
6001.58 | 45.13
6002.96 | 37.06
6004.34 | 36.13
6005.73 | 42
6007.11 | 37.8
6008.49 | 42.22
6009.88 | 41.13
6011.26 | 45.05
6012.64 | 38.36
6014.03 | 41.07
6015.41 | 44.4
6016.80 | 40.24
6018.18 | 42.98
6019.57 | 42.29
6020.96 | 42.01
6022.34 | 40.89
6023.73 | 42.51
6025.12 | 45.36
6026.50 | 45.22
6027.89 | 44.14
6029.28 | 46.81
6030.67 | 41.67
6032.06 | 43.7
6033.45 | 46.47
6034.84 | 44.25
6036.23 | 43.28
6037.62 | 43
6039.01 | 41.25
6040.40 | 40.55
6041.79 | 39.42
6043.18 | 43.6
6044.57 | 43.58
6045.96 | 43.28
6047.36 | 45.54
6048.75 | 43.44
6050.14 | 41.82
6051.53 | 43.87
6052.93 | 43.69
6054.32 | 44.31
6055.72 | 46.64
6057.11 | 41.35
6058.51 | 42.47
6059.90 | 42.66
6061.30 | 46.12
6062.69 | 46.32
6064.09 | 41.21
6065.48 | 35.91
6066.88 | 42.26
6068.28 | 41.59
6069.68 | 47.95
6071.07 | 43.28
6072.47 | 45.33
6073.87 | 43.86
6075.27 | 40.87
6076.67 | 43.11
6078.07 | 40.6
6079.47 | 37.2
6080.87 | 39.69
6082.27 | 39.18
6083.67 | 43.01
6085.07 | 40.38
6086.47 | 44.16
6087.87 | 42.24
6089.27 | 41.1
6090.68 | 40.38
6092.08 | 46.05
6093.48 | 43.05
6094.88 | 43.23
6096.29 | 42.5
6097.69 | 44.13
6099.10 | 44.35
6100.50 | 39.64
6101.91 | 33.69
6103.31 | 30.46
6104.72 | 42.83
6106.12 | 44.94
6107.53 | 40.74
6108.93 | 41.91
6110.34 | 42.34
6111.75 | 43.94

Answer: 0.02 mag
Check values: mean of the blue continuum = 43.3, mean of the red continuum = 42.2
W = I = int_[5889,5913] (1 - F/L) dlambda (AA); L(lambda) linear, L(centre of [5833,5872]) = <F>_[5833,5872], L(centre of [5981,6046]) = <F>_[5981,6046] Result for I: 6.57 AA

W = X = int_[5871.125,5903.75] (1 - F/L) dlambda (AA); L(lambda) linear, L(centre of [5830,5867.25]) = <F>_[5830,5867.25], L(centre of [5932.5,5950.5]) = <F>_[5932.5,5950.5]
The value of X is 8.3 AA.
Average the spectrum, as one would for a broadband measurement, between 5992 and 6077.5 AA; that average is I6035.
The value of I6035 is 42.6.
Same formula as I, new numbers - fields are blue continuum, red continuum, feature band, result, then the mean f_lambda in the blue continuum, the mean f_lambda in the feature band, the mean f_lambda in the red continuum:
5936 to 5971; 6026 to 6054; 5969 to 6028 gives 2.4 AA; 42.6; 41.3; 43.4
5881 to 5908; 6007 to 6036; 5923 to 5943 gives -4.2 AA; 30.5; 41.4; 42.9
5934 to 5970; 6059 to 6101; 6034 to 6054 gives -0.2 AA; 42.7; 43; 42.4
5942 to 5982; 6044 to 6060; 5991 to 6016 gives 0.8 AA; 41.9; 41.4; 43.6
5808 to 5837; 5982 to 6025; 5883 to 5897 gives 6.2 AA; 44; 23.9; 41.5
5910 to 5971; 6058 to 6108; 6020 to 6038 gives -0.8 AA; 41.8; 43.8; 41.9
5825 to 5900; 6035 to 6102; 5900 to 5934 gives -0.2 AA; 39.1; 40.2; 42.5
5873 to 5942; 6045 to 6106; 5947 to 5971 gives -2.7 AA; 36.7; 42.7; 42.2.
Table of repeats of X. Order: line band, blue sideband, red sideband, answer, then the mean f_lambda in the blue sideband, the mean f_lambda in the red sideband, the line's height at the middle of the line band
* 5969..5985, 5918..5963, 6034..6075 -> 0.94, 42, 43.2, 42.4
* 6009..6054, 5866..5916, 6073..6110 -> -3.93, 35.3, 41.3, 39.5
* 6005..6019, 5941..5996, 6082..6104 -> 0.04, 41.9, 41.1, 41.6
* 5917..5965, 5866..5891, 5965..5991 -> -3.48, 37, 40.6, 39.3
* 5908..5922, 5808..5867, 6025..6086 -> 1.03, 43.6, 42.9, 43.4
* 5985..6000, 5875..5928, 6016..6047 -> -0.48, 35.3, 43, 40.7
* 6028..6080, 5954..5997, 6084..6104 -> -2.15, 41.8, 41.1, 41.3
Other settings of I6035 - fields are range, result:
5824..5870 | 43.7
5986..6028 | 41.9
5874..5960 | 37.8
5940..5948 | 42.8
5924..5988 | 41.6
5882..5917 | 32.4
